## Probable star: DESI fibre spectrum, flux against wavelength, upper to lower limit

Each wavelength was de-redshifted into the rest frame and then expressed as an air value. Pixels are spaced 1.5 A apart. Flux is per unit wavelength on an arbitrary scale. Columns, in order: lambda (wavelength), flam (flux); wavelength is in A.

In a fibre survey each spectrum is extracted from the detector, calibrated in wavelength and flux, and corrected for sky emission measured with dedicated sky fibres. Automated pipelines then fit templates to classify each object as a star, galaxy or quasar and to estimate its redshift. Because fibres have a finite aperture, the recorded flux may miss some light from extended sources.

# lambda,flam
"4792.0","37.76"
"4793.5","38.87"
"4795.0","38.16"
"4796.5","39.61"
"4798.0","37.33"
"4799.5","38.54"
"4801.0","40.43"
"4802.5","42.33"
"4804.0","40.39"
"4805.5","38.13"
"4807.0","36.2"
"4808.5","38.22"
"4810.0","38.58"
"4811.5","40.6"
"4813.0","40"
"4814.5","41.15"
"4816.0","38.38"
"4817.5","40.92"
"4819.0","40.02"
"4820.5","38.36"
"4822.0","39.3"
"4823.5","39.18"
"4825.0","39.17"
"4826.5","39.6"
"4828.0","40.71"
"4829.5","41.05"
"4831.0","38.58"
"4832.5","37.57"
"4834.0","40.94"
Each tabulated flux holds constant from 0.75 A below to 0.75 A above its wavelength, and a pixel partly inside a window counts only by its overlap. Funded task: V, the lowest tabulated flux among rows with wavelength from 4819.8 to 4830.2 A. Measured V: 38.36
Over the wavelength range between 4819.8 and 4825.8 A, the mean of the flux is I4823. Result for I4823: 39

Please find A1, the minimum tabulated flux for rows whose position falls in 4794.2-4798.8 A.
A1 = 37.33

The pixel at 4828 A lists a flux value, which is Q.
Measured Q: 40.71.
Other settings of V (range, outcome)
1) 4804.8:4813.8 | 36.2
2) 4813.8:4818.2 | 38.38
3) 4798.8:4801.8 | 38.54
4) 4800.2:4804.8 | 40.39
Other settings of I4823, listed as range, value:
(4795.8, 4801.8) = 39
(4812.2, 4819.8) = 40.1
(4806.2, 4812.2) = 38.4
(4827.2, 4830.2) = 40.9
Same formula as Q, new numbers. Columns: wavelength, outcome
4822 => 39.3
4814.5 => 41.15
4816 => 38.38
